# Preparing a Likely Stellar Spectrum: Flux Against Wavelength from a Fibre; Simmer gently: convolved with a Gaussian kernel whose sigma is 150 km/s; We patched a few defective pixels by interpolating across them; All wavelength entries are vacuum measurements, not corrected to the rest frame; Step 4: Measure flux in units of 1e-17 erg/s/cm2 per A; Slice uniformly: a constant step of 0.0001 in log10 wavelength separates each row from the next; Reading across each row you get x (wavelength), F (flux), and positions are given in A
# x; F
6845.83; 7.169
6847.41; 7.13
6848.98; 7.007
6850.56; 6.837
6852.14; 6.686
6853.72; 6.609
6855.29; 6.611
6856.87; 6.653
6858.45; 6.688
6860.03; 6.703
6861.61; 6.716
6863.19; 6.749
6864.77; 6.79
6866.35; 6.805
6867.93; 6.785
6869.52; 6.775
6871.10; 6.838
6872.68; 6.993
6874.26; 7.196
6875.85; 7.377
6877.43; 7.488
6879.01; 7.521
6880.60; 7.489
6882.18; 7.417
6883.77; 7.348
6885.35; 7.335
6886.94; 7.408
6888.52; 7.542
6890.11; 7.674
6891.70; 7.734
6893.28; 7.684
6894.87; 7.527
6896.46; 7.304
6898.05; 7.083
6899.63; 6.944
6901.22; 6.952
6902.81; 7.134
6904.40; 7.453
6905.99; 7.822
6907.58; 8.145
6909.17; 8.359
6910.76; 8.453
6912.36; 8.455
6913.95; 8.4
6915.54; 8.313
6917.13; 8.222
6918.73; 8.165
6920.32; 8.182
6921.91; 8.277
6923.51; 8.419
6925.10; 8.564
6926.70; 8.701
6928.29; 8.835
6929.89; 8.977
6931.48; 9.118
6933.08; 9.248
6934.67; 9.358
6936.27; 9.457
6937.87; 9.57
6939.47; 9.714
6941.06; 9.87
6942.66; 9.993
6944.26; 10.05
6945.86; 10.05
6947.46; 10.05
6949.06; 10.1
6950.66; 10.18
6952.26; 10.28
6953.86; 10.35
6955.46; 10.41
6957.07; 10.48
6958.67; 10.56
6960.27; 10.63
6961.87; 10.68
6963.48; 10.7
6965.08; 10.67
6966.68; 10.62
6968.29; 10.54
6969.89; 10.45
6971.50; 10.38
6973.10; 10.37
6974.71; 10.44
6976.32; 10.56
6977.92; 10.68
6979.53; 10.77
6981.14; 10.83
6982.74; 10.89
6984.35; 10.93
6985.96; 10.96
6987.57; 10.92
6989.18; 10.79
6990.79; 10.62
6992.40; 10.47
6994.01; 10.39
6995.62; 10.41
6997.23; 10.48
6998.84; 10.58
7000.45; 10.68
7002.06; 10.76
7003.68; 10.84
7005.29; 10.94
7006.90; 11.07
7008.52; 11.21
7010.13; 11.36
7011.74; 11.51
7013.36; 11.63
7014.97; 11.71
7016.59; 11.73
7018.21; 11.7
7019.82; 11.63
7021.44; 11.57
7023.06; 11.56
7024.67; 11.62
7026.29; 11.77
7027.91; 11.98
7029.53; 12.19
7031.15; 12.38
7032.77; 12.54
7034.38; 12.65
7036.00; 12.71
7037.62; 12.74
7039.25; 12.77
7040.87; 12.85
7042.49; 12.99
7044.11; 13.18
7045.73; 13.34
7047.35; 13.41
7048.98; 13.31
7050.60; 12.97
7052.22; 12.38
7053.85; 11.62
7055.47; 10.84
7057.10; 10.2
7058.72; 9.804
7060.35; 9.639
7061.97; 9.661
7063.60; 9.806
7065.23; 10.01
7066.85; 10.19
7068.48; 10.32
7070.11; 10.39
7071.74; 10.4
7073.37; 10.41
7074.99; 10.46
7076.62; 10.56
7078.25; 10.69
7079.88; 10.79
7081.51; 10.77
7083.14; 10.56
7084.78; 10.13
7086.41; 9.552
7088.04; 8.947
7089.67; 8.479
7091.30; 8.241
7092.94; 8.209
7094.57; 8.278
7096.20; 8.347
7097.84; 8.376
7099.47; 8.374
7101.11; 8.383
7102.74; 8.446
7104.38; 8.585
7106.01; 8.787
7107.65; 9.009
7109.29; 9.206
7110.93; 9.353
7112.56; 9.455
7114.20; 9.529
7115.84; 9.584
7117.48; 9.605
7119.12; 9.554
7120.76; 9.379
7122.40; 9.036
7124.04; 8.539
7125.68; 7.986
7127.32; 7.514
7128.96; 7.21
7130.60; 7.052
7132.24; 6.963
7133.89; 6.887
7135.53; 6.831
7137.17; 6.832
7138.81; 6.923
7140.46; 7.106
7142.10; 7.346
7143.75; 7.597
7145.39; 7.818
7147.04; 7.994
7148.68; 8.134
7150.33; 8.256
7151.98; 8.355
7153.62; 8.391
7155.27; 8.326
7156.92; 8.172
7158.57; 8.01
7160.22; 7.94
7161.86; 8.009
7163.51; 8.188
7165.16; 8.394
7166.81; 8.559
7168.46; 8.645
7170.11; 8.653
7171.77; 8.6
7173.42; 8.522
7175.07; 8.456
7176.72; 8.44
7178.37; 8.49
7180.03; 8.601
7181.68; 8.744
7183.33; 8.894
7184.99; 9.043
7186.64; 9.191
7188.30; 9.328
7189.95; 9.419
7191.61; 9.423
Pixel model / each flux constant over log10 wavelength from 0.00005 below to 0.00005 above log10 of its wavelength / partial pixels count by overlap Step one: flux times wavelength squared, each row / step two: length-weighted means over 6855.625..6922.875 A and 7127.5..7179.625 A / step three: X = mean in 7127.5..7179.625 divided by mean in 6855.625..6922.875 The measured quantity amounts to 1.1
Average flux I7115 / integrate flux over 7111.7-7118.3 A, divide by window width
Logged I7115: 9.54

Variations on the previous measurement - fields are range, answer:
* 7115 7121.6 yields 9.52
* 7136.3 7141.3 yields 6.96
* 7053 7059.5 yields 10.6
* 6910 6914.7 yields 8.42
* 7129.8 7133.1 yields 6.99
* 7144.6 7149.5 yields 7.99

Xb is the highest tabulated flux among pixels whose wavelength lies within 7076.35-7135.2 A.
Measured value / 10.79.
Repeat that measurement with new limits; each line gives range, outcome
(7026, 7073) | 13.41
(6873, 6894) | 7.734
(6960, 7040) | 12.77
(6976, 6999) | 10.96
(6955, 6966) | 10.7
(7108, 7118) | 9.605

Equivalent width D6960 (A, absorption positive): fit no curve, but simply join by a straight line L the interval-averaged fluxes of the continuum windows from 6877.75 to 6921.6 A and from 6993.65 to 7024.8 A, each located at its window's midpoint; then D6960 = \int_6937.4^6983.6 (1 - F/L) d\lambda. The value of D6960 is -3.63 A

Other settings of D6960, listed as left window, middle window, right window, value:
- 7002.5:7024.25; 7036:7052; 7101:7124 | -3.5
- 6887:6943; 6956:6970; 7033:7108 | -2.5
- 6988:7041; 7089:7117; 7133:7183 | 1.8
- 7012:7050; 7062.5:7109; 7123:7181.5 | 4.0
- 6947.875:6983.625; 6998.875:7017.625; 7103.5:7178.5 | -2.3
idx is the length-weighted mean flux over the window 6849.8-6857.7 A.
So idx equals 6.68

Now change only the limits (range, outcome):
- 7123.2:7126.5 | 8.27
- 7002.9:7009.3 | 11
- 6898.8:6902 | 6.97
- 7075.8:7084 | 10.7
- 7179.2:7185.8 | 8.82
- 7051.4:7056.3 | 11.6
